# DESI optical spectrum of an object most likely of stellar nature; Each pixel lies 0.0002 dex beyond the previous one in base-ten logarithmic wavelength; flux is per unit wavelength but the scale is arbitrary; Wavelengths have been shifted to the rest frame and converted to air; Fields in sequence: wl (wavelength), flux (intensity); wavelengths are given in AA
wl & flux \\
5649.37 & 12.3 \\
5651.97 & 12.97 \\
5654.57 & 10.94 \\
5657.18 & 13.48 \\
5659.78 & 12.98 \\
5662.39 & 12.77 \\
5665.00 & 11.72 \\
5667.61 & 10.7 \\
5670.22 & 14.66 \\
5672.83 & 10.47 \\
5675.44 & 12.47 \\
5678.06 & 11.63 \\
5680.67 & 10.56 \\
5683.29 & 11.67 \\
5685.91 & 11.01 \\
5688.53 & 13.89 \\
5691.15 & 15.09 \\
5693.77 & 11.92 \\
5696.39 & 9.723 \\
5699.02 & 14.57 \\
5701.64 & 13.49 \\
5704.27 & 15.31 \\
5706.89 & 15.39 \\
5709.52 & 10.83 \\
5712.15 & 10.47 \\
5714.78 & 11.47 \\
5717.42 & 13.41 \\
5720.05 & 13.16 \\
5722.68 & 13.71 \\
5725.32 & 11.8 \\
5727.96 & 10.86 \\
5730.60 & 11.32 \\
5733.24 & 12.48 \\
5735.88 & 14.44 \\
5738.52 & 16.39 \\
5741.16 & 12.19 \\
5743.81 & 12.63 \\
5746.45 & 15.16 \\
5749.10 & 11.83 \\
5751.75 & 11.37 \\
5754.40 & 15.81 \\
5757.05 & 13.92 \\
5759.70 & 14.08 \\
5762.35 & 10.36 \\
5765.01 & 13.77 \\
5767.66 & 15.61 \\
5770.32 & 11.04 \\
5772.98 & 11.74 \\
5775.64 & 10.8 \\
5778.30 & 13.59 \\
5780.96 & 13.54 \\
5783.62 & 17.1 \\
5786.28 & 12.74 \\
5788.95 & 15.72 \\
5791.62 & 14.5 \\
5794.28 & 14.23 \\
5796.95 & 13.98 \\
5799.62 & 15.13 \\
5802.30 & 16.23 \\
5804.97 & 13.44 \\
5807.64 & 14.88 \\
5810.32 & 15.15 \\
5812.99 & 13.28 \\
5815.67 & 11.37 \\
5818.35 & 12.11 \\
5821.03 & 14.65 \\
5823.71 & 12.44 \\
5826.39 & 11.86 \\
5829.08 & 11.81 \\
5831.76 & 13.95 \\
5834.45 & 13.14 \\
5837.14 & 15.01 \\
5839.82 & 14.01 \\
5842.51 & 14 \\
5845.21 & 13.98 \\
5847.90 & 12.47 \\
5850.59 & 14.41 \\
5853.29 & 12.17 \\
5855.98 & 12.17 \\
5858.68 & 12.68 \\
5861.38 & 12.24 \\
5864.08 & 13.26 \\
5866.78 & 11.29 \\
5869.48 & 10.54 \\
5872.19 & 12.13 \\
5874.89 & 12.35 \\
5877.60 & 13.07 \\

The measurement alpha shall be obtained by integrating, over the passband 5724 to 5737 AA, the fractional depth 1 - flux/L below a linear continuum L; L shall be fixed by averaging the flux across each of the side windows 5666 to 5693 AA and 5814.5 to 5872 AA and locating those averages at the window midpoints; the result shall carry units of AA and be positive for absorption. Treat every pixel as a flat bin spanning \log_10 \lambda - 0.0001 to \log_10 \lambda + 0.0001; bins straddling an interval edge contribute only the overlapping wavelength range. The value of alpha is 0.3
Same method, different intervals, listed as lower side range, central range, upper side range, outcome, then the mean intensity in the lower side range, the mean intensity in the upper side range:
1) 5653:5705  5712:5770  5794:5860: -0.63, 12.4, 13.5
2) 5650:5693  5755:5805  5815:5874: -4.65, 12.3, 12.8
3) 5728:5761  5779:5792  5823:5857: -1.35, 13.4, 13.2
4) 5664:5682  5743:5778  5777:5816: 1.70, 11.7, 14.4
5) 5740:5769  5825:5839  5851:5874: -0.78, 13.3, 12.2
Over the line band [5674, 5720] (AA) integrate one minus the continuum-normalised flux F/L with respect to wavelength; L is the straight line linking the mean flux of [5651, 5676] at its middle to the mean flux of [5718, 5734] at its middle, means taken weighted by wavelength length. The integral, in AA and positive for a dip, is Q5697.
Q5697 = -0.94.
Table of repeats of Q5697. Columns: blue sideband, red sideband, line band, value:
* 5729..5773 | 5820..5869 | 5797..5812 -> -1.98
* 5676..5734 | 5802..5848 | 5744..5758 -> -0.74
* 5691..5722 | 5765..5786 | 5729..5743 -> -0.25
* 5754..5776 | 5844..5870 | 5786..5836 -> -3.72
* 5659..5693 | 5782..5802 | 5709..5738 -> 2.15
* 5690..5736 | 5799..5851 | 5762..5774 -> 0.41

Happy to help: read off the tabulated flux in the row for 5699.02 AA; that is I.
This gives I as 14.57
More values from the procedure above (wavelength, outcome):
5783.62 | 17.1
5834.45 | 13.14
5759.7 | 14.08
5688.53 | 13.89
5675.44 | 12.47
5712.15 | 10.47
